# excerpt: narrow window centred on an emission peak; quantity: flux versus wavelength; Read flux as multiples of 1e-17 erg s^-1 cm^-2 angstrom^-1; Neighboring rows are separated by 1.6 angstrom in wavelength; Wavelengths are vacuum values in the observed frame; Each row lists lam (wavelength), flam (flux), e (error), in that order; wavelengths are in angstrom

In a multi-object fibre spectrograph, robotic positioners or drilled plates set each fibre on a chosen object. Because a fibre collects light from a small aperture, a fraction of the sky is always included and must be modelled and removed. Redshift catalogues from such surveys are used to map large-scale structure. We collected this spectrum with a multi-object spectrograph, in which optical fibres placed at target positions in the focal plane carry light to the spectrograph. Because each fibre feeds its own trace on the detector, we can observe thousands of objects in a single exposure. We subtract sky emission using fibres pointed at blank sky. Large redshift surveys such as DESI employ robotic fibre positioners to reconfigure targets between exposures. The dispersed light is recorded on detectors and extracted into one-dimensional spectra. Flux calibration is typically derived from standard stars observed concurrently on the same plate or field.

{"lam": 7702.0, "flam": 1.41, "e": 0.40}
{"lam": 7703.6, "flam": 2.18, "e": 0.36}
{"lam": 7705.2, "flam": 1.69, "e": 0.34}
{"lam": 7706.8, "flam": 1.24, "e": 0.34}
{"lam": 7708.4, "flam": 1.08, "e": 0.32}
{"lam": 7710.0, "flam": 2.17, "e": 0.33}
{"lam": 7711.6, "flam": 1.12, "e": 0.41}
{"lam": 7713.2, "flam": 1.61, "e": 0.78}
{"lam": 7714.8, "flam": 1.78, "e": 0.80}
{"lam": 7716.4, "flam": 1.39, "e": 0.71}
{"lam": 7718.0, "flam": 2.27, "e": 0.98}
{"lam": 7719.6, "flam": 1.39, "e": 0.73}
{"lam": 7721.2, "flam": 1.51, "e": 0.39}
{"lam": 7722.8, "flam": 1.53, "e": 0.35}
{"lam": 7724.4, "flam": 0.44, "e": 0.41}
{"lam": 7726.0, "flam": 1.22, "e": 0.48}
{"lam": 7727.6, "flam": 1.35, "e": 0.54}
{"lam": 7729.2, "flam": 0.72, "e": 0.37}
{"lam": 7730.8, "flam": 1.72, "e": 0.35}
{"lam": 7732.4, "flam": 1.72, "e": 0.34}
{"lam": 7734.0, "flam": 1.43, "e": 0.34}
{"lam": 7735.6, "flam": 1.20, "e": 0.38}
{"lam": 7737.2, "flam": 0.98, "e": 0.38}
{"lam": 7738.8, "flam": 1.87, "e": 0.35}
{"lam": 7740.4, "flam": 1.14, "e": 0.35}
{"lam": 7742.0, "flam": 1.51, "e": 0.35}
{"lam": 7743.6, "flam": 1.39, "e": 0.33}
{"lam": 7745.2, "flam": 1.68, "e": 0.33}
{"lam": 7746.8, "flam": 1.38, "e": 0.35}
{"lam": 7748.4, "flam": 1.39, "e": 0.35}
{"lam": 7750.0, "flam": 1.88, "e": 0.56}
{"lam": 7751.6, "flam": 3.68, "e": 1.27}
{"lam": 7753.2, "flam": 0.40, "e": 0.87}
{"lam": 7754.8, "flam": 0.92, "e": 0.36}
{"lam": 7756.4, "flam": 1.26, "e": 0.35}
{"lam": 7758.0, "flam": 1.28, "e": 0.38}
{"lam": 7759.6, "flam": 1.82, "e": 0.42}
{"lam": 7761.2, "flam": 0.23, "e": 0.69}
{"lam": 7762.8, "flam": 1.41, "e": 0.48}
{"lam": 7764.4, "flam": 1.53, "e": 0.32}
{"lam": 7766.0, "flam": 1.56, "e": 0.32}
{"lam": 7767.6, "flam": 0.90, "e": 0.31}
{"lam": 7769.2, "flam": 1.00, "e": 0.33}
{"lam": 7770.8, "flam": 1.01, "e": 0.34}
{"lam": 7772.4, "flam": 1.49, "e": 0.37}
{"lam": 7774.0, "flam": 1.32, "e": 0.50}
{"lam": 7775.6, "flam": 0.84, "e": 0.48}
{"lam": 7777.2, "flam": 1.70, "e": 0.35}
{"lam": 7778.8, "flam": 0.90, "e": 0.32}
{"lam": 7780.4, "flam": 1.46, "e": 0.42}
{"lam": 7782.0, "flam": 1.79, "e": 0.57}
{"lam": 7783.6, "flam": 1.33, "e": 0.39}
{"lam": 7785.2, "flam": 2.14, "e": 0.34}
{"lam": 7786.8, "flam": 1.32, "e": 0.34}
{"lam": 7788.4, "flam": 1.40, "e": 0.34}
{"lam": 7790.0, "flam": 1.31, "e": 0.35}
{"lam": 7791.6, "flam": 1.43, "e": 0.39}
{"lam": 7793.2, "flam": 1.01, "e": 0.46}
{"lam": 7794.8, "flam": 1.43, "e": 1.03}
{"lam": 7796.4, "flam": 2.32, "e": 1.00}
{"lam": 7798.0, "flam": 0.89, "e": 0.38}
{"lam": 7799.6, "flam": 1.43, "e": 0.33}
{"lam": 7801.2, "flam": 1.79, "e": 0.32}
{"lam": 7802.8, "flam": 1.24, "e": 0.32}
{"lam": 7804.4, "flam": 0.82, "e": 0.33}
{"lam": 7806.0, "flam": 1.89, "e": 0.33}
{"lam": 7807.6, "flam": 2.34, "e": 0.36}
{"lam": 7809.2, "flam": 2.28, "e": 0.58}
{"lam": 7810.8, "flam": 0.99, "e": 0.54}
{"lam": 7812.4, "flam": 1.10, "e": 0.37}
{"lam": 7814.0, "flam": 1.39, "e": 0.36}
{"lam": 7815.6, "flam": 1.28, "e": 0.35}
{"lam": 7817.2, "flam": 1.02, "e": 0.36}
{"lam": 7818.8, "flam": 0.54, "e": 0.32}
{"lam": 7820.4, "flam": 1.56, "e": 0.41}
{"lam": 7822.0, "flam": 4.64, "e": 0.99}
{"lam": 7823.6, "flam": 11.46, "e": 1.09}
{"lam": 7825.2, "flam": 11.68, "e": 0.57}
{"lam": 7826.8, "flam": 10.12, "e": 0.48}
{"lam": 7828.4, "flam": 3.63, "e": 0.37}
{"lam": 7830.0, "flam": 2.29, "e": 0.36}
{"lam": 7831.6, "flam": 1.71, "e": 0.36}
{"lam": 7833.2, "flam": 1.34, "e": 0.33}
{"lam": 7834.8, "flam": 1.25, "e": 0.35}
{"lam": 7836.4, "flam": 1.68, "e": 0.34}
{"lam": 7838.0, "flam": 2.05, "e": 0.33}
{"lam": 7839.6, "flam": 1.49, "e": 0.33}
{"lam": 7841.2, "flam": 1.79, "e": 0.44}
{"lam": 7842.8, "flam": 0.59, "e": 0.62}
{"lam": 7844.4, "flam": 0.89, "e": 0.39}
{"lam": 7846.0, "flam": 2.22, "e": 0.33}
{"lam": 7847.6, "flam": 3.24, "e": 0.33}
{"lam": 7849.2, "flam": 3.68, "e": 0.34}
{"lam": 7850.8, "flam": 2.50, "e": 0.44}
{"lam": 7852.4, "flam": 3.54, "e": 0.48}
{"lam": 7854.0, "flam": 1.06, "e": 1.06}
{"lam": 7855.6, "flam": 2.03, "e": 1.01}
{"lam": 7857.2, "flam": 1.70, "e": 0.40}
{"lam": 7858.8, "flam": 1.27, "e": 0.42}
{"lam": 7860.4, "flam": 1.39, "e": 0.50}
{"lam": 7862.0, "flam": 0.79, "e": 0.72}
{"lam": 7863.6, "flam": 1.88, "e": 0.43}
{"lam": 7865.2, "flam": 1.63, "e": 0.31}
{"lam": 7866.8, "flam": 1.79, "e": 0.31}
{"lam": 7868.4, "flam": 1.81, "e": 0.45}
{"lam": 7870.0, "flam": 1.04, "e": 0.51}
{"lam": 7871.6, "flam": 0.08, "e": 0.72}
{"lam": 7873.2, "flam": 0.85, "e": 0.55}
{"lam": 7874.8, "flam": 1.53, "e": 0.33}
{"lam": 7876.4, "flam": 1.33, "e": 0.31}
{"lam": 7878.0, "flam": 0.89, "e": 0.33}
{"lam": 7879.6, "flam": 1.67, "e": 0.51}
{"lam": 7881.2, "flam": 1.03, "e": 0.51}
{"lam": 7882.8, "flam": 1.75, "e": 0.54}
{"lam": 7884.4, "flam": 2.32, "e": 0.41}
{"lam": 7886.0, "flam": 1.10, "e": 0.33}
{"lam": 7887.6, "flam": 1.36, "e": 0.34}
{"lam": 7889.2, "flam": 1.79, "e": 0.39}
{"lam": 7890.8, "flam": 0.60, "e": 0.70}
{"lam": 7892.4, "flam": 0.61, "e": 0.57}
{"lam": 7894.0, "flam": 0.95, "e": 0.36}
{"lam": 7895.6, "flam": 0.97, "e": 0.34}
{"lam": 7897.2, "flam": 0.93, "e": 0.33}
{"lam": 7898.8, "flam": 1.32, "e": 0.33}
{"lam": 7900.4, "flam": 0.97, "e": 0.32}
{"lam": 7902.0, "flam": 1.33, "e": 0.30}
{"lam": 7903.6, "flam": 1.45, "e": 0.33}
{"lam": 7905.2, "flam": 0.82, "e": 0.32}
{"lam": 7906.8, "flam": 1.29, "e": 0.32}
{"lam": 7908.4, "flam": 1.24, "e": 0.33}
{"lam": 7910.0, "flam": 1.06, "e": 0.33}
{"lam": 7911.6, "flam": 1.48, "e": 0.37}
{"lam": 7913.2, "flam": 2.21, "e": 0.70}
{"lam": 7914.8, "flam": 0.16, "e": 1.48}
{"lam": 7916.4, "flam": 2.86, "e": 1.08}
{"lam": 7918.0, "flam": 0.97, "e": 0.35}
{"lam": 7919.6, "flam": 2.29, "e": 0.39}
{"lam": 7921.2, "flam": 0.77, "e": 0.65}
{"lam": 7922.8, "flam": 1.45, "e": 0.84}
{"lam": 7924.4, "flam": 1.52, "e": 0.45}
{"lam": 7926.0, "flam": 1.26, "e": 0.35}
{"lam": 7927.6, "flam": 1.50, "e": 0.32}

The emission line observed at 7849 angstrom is [N II]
